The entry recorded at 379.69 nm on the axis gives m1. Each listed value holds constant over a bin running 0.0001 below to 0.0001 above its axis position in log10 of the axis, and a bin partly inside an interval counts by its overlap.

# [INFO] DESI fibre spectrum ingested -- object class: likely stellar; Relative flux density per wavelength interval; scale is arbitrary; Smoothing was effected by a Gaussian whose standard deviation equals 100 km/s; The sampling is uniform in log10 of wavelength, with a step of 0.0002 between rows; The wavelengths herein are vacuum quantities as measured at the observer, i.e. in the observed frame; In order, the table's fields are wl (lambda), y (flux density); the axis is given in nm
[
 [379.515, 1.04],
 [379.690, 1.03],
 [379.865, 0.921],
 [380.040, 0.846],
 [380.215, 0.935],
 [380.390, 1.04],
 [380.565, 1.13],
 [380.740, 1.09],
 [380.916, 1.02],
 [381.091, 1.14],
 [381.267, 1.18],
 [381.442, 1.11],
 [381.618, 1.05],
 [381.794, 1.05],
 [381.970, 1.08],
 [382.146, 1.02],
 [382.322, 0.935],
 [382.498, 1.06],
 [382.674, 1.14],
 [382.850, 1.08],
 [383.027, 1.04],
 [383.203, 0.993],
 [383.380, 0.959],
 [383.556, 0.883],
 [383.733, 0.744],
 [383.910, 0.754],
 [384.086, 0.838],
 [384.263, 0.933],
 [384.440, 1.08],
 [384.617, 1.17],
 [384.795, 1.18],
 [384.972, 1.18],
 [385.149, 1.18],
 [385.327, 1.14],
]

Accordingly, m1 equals 1.03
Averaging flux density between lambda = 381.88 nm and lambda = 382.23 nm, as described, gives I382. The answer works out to 1.05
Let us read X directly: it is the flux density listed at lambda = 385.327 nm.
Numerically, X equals 1.14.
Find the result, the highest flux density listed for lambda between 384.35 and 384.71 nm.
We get 1.17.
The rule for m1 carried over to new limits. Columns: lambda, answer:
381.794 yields 1.05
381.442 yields 1.11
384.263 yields 0.933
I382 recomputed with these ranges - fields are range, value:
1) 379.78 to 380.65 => 0.975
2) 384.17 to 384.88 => 1.09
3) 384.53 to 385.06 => 1.18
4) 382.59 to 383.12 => 1.09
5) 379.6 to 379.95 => 0.975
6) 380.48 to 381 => 1.08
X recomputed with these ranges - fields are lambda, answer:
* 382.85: 1.08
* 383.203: 0.993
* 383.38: 0.959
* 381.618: 1.05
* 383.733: 0.744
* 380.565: 1.13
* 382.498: 1.06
